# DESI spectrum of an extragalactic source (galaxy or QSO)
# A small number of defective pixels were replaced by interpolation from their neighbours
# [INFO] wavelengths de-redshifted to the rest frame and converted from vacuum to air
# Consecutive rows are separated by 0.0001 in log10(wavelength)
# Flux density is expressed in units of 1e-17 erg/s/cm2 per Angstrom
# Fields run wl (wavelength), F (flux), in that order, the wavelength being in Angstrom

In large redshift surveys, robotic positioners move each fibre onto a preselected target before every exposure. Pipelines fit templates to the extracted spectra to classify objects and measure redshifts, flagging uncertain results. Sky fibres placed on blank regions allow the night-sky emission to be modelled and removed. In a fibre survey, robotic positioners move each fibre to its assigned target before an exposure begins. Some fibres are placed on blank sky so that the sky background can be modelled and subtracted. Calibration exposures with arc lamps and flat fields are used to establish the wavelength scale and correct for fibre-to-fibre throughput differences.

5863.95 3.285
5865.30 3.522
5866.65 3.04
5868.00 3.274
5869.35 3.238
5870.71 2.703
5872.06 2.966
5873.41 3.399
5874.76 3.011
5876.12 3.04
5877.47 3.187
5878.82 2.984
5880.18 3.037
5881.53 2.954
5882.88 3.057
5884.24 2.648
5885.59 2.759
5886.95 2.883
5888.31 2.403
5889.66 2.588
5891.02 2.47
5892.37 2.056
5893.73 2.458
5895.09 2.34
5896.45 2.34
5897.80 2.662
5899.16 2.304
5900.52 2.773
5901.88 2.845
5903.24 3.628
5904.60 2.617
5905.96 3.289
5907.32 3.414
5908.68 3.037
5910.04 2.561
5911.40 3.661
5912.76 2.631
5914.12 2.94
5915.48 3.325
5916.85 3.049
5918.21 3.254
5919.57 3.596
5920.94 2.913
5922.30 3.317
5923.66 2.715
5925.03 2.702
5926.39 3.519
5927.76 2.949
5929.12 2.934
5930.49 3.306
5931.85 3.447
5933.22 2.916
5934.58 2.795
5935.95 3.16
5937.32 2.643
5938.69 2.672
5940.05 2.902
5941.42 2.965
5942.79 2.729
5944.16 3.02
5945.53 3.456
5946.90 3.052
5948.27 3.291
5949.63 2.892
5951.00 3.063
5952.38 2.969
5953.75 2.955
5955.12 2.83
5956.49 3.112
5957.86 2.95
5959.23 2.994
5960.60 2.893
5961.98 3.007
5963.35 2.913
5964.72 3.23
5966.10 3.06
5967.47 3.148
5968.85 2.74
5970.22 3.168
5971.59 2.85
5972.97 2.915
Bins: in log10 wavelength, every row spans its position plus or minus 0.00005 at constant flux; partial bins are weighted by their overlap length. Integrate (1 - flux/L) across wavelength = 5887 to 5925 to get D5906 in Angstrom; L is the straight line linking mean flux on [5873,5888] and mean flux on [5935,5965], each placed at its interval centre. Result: 1.5 Angstrom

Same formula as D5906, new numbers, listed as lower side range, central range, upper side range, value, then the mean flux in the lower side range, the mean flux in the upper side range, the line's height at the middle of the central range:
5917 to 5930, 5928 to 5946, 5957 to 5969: 0.5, 3.1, 3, 3.07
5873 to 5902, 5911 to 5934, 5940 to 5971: -2.0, 2.73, 3.02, 2.88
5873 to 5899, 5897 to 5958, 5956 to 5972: -2.9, 2.74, 3.01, 2.88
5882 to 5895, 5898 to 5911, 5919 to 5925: -0.6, 2.59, 3.08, 2.82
